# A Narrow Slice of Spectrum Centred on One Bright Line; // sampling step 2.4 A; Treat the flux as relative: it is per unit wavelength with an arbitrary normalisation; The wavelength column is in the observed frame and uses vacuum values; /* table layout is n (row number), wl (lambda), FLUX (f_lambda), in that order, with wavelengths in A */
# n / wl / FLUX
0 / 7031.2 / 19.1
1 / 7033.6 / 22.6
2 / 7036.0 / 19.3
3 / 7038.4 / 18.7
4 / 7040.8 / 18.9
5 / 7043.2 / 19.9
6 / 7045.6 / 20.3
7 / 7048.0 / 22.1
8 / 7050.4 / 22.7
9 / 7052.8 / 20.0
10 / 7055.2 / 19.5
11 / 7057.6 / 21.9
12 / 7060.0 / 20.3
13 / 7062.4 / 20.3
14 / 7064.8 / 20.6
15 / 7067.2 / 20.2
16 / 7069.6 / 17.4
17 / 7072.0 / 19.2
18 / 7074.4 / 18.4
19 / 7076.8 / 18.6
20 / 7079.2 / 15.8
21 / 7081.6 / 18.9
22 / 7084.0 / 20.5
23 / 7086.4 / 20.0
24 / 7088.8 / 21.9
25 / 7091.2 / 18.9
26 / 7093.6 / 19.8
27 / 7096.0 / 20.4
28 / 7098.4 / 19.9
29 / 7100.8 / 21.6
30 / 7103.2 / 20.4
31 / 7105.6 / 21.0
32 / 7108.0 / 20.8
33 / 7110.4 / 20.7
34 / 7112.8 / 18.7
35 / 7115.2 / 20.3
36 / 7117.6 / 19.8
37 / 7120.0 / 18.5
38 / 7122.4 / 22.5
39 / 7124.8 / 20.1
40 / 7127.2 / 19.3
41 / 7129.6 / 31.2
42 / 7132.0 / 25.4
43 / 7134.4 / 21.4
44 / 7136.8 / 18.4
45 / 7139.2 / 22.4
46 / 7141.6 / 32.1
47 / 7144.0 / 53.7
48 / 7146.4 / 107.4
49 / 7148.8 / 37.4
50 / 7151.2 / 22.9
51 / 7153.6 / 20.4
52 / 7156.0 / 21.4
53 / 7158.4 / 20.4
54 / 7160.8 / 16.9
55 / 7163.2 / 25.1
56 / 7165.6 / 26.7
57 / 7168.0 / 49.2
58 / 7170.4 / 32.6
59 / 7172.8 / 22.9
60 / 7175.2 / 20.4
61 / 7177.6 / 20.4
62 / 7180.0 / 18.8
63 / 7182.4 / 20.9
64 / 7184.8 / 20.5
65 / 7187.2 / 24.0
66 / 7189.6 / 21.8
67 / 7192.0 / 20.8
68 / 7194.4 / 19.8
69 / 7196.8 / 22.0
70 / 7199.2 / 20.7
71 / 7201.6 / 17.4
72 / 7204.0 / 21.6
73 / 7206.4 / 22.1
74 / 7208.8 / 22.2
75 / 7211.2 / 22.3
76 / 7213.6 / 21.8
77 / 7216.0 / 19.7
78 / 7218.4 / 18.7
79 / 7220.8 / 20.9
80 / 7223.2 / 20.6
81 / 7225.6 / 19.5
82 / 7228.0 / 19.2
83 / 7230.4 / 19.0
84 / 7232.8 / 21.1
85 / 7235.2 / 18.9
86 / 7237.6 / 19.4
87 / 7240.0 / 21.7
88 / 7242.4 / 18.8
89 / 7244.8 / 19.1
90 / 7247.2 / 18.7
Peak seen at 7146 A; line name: H-alpha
